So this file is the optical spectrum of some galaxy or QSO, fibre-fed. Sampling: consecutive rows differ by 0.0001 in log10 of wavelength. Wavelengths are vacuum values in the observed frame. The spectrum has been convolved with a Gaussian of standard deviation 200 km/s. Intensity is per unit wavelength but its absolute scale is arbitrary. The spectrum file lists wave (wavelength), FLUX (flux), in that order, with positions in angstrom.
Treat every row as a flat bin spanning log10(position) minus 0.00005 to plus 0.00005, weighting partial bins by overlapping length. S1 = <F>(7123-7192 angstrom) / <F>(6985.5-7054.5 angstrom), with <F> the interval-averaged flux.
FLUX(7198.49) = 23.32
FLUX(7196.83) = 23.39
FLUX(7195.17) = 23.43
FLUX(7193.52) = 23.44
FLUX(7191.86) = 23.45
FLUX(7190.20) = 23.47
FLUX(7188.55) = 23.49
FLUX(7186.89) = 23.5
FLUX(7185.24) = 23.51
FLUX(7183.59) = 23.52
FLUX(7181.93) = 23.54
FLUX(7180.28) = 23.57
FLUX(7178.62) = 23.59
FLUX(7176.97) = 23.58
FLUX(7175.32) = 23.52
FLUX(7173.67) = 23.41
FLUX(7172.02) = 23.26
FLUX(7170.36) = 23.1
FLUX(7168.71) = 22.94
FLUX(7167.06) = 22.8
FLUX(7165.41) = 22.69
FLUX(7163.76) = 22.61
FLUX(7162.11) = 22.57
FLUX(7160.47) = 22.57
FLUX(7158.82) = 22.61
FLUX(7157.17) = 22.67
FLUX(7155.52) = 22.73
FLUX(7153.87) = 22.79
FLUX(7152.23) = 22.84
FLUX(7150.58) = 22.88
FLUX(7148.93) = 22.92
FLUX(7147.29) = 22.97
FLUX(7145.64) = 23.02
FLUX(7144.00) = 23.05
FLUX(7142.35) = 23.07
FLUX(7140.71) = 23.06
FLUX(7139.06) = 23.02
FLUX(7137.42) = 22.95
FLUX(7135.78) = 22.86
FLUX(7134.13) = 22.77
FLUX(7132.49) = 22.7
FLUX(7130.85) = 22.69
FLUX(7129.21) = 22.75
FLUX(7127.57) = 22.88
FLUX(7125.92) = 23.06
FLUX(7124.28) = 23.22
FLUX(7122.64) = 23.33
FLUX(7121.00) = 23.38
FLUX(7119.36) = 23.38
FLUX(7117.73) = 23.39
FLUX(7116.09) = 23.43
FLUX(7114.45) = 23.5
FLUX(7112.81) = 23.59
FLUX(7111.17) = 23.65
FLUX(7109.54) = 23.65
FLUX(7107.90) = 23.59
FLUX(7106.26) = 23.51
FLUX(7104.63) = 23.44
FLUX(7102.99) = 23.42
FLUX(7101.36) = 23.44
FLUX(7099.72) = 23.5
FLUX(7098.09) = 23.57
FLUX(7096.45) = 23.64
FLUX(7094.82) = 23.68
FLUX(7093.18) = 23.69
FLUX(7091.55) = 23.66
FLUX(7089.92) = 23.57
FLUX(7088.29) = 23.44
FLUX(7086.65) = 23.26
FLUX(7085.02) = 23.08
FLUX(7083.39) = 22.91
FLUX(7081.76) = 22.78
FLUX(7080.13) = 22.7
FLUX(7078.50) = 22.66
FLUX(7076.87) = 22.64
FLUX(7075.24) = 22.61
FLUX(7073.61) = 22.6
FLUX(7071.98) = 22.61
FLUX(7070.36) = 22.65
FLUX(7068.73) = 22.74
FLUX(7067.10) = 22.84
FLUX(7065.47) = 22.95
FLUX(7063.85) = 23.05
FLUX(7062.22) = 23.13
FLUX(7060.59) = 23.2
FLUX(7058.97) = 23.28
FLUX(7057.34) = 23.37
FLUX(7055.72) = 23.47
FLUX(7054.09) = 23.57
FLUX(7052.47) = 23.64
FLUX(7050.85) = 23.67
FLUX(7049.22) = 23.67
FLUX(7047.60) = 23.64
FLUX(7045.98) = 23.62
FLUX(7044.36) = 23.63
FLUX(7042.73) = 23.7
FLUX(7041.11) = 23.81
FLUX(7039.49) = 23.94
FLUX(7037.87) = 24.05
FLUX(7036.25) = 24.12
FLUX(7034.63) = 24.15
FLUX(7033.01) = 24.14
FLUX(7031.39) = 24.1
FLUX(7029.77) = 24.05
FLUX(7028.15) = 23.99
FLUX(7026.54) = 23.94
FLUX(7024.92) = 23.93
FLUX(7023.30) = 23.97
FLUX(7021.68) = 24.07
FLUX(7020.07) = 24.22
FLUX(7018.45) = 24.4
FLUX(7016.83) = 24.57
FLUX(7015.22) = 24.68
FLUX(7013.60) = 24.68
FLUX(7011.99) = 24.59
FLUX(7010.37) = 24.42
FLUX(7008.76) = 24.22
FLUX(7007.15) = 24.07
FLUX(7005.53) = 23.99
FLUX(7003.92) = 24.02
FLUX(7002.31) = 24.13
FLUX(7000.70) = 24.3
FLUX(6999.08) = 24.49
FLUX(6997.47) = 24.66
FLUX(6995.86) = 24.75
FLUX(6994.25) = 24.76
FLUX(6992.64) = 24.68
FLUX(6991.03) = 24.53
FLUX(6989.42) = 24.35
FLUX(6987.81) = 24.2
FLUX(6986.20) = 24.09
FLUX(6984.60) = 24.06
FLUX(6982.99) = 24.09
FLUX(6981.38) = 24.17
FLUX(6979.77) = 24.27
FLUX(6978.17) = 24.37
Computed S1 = 0.95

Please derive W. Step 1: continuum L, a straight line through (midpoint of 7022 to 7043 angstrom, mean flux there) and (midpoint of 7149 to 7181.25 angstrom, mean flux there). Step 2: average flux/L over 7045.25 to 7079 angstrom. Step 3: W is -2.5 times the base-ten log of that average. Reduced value 0.03 mag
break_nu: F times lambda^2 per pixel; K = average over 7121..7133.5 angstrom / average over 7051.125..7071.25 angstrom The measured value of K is 1.01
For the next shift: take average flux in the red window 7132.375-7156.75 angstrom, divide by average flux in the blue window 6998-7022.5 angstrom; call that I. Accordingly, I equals 0.94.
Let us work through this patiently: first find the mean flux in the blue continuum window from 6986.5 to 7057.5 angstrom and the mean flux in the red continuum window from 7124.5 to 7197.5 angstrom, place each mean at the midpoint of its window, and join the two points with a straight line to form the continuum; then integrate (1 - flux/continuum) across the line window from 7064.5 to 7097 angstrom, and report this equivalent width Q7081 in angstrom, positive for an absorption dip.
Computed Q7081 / 0.9 angstrom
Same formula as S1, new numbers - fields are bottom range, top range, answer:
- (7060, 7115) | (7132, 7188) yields 0.99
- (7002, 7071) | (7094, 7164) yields 0.97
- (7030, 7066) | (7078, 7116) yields 0.99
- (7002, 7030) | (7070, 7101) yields 0.95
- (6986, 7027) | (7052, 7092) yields 0.95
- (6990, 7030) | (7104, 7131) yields 0.96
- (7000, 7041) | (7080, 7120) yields 0.97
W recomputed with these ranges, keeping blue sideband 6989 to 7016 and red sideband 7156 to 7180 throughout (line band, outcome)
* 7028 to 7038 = 0.004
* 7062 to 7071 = 0.047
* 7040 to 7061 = 0.020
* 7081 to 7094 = 0.018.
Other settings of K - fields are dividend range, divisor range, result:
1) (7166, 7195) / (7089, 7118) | 1.01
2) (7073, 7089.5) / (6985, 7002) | 0.96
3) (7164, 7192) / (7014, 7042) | 1.01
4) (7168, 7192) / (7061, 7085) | 1.06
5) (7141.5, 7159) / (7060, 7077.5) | 1.03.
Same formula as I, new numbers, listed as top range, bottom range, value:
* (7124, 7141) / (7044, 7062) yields 0.97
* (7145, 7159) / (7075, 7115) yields 0.98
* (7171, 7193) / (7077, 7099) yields 1.01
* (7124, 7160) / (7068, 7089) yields 1.00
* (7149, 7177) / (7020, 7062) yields 0.96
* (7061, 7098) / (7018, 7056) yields 0.96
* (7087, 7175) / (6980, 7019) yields 0.95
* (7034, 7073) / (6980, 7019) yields 0.96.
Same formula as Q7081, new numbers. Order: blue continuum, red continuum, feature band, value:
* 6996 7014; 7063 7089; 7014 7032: -0.2 angstrom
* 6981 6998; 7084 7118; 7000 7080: 1.0 angstrom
